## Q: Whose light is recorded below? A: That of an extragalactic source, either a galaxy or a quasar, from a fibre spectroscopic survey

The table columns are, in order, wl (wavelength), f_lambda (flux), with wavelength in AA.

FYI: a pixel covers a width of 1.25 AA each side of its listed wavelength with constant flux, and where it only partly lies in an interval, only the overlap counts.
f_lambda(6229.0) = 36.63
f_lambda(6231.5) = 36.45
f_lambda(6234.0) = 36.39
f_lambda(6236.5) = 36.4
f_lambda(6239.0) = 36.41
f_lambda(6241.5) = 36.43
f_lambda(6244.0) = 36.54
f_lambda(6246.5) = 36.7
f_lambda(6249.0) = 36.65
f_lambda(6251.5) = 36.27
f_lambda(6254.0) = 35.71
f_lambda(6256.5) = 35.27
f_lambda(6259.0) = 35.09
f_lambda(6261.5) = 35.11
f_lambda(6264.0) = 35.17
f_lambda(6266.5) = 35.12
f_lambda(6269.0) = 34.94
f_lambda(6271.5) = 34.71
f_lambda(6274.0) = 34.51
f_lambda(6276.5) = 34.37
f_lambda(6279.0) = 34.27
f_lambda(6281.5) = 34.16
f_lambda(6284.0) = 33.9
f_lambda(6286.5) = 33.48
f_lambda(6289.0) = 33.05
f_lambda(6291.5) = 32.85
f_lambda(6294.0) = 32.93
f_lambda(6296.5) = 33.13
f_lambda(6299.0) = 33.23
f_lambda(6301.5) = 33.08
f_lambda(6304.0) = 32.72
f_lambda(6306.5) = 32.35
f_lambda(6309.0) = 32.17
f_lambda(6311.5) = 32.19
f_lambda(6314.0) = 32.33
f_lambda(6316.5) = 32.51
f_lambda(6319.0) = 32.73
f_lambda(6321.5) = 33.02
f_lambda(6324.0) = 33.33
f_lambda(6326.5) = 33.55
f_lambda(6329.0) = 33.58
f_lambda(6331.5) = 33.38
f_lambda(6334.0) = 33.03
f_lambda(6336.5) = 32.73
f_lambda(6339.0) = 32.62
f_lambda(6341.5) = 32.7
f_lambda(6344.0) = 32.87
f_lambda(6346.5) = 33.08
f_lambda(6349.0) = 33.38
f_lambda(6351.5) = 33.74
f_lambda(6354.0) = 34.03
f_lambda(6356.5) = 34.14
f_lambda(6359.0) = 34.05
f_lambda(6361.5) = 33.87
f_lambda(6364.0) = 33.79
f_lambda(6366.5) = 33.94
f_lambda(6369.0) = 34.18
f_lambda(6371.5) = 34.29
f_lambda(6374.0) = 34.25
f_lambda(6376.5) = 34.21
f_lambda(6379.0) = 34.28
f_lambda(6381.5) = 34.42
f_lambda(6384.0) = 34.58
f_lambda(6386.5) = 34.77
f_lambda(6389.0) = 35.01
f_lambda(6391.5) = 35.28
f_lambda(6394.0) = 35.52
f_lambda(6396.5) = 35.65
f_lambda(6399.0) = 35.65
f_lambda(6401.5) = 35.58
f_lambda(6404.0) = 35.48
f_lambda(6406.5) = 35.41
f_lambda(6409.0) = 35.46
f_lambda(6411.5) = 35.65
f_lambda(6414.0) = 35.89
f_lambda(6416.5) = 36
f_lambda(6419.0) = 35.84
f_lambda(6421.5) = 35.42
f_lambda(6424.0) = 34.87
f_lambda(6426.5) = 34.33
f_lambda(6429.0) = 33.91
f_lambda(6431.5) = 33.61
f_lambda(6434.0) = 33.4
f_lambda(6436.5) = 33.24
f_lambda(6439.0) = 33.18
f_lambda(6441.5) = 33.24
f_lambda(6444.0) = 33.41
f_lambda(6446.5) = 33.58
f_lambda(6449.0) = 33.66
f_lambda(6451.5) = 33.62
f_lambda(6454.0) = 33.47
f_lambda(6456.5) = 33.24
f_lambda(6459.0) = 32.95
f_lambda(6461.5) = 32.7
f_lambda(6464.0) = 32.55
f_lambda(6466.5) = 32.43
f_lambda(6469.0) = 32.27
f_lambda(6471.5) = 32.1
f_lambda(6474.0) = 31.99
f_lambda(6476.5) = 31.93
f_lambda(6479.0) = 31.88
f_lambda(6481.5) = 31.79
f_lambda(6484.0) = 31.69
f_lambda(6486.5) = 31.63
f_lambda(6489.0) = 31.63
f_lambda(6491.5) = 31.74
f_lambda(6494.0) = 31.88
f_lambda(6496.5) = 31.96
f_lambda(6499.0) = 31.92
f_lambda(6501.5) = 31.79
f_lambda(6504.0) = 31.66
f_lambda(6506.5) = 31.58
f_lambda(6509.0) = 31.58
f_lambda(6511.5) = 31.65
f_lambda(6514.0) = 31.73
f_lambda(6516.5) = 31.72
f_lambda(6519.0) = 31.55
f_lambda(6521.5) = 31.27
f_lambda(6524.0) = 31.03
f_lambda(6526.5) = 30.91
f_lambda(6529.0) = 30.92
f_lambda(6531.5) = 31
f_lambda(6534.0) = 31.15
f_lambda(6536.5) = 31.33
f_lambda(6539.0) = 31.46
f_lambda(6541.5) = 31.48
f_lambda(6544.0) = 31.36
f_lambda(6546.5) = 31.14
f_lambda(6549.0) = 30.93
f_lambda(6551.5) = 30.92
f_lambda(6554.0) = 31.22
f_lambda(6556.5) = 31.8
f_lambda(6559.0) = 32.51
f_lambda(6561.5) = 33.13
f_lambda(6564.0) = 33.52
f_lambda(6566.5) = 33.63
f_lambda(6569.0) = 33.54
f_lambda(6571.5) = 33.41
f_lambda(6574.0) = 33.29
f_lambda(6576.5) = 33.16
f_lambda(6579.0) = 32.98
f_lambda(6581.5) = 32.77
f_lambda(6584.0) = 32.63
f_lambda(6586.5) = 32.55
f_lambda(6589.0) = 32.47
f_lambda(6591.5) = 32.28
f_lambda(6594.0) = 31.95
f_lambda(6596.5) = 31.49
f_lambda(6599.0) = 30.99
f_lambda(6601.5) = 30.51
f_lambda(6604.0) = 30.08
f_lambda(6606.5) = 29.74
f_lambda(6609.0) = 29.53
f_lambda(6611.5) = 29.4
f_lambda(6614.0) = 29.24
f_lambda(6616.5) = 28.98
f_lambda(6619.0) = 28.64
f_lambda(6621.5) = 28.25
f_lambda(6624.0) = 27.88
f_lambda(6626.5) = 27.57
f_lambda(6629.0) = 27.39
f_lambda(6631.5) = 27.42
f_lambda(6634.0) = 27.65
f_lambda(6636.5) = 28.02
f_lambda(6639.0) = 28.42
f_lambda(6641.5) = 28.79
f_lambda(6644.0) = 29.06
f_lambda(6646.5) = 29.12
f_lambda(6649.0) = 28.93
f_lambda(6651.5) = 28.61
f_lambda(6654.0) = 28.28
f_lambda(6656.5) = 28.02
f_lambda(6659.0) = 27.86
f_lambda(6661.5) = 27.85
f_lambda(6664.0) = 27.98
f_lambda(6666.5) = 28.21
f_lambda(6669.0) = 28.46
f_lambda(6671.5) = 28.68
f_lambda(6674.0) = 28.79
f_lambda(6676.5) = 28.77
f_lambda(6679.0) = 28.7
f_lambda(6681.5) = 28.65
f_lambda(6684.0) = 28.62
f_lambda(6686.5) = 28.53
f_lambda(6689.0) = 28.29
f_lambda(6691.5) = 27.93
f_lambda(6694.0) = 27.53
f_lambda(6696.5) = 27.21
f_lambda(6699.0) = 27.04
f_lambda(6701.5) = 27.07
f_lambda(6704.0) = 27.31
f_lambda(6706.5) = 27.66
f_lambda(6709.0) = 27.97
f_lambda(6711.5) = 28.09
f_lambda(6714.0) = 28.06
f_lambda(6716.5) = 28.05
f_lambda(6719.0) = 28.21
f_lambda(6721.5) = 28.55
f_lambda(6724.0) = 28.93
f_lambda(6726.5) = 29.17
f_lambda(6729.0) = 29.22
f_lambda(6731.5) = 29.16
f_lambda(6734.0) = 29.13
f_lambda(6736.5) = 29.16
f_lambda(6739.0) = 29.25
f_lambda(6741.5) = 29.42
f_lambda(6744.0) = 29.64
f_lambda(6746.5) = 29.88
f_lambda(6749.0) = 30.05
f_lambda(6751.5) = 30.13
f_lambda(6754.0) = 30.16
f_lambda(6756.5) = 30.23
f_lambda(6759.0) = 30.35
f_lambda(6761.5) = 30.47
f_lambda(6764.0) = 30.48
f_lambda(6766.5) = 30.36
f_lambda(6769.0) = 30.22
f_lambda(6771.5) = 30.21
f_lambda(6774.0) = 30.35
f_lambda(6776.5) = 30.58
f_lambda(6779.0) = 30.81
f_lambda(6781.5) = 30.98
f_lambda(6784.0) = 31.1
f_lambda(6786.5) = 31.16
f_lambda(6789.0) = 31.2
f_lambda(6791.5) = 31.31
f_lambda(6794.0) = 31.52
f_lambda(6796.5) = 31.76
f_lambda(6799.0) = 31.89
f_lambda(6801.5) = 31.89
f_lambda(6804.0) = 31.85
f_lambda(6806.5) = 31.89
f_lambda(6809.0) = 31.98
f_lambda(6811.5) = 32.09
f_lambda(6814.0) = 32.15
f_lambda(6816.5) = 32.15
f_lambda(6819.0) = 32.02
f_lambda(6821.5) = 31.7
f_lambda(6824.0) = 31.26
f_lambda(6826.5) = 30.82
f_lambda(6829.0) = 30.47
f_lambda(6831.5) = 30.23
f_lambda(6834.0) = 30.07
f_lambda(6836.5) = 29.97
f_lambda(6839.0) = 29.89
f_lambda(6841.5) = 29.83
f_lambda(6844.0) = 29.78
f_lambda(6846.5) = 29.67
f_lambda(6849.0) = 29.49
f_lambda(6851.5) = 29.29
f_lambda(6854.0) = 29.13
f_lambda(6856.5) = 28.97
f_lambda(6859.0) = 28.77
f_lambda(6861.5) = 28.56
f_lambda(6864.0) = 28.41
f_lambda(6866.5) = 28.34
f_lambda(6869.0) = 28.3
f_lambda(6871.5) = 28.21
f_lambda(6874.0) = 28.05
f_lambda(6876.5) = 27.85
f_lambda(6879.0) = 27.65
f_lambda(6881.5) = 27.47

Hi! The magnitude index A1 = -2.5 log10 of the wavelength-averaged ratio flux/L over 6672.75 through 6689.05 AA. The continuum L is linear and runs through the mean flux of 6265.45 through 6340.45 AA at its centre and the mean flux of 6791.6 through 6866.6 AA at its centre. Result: 0.098 mag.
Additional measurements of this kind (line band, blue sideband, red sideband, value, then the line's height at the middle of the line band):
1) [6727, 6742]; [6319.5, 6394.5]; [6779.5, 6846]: 0.09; 31.6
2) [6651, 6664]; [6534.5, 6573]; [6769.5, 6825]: 0.14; 31.8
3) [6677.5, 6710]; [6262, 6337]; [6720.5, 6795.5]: 0.10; 30.6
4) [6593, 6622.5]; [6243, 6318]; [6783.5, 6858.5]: 0.08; 32.2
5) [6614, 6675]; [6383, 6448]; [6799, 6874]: 0.14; 32.3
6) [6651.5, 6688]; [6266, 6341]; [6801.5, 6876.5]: 0.10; 31.1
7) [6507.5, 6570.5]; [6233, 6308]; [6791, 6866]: 0.03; 32.7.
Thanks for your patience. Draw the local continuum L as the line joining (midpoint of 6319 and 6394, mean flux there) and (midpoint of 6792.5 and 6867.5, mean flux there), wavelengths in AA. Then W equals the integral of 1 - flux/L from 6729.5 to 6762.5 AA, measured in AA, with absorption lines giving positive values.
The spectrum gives 1.4 AA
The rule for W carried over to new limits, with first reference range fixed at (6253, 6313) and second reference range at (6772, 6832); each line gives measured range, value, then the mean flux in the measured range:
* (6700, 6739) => 4.1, 28.4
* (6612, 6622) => 1.1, 28.9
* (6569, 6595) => -0.3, 32.8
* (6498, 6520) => 0.7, 31.7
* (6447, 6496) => 0.9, 32.4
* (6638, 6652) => 1.4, 28.8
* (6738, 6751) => 0.8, 29.7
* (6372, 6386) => -0.4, 34.4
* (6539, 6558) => 0.8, 31.3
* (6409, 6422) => -1.0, 35.8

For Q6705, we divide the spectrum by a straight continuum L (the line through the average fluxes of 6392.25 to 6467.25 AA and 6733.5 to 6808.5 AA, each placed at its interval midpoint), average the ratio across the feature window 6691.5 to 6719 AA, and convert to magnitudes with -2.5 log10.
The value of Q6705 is 0.136 mag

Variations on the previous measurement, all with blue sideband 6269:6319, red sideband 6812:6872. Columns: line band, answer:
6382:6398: -0.077 mag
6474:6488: 0.012 mag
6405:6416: -0.097 mag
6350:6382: -0.040 mag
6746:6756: 0.015 mag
